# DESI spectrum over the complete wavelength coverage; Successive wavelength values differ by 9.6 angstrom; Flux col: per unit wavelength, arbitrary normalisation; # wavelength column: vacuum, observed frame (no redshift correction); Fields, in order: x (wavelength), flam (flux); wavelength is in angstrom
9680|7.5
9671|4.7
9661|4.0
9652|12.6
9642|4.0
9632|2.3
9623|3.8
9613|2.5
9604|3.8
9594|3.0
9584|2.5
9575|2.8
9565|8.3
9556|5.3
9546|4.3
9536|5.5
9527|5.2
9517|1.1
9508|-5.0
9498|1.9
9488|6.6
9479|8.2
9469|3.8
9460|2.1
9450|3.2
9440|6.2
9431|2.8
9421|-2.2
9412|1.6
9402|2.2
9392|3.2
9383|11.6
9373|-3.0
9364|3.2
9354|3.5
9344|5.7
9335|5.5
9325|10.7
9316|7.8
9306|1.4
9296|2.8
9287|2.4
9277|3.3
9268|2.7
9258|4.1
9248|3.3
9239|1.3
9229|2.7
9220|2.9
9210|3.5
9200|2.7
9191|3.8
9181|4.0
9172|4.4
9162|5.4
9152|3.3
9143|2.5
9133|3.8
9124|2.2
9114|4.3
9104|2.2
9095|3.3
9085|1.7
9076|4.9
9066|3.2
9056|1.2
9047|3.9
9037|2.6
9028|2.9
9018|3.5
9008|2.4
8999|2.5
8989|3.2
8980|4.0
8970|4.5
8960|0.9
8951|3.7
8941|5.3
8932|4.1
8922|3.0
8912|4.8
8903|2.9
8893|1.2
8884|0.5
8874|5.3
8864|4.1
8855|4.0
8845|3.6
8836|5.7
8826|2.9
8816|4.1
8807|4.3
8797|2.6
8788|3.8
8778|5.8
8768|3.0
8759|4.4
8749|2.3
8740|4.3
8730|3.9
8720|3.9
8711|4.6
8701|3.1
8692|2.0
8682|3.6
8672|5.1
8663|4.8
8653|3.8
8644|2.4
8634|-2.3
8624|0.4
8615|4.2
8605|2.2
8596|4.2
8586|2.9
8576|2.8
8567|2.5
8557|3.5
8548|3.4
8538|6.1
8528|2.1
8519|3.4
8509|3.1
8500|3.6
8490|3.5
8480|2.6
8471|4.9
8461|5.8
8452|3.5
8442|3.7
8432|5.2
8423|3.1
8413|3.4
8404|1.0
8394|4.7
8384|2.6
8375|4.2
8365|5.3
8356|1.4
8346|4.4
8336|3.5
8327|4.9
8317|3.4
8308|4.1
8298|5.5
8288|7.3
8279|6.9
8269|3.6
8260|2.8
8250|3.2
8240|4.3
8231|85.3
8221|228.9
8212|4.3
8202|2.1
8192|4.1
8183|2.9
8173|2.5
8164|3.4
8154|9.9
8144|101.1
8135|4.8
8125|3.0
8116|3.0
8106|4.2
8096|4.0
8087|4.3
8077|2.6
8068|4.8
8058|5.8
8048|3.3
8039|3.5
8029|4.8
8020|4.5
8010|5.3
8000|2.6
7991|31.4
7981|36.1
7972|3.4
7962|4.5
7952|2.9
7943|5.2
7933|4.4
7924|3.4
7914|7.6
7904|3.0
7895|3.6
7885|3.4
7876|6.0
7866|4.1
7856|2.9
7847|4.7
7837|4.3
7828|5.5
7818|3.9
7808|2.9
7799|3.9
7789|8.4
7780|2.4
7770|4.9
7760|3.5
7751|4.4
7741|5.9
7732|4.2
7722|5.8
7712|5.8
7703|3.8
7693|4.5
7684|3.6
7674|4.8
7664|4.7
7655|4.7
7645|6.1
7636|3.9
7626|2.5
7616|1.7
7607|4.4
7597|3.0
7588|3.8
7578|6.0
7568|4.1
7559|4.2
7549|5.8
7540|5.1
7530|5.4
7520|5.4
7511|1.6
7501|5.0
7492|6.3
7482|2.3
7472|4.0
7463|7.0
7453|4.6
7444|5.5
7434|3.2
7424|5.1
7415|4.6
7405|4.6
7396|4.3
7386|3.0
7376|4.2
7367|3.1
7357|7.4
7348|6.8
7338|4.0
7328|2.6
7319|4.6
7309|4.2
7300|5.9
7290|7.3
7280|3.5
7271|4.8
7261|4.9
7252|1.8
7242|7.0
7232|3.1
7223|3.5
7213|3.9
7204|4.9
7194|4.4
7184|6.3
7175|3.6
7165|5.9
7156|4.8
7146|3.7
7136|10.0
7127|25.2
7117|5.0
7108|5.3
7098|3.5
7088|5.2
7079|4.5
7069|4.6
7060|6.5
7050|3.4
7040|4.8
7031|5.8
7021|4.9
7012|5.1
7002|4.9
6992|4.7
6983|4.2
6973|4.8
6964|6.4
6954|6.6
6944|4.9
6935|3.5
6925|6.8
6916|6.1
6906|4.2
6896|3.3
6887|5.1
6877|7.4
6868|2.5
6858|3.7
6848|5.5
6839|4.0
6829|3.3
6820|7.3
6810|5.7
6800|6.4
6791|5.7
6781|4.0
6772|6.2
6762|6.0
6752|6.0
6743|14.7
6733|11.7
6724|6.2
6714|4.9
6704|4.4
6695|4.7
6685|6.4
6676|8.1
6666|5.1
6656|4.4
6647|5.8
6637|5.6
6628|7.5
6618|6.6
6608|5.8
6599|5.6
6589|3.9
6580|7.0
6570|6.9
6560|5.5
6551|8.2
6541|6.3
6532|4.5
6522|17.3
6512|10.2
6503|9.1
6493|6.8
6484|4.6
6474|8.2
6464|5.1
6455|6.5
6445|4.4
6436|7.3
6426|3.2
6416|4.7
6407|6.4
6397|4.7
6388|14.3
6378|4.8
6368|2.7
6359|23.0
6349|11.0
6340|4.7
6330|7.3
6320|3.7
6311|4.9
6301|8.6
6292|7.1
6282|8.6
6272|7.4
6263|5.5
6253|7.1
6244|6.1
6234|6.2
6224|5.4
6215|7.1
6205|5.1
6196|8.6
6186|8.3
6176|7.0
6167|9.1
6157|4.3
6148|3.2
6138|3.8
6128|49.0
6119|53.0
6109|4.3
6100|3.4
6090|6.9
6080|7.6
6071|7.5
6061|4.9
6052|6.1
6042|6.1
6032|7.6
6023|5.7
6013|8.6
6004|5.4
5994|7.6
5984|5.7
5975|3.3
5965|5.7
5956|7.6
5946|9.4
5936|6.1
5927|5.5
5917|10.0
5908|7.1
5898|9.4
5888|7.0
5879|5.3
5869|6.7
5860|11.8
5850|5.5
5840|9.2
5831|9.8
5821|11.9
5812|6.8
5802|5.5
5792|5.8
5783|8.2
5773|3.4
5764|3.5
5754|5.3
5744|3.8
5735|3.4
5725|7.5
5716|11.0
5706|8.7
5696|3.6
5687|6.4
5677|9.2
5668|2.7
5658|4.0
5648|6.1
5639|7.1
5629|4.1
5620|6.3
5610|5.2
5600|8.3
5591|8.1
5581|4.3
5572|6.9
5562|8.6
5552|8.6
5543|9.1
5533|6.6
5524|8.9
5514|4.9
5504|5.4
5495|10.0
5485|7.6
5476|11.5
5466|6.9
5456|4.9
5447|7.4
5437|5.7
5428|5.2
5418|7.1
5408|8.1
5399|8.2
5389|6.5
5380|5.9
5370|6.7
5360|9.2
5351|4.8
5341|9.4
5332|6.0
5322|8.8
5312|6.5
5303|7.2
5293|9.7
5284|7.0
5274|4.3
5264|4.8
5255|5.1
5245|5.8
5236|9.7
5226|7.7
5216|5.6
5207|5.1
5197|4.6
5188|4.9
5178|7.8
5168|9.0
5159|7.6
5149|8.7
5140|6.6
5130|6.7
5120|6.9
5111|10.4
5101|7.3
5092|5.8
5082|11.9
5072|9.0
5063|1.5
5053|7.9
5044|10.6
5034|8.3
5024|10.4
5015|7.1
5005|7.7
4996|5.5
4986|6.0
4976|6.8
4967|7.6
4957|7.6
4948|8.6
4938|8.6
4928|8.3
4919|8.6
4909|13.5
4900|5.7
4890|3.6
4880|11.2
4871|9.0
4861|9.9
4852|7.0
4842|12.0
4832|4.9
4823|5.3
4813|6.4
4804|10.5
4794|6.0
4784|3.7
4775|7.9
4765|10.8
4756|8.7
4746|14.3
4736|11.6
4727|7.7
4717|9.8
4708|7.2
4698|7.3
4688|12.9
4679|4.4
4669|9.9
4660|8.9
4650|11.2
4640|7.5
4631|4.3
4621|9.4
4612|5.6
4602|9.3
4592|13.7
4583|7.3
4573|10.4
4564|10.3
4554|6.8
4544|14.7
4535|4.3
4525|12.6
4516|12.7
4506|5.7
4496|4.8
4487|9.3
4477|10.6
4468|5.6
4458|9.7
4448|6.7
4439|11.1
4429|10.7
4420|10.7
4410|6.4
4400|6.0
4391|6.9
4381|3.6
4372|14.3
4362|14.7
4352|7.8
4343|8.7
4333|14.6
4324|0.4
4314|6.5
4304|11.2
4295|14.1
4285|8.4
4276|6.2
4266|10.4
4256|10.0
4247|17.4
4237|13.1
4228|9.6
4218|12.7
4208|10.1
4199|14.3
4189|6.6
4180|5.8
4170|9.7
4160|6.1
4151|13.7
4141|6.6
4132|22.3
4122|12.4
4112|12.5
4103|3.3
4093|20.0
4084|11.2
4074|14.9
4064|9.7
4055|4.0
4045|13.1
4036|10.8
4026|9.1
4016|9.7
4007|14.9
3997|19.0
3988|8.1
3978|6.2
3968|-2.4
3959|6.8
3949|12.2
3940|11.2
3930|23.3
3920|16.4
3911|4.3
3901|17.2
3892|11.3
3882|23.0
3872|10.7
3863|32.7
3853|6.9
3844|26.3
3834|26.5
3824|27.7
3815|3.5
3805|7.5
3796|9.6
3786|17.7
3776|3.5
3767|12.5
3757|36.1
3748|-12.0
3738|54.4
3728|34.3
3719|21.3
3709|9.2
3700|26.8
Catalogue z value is 0.642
